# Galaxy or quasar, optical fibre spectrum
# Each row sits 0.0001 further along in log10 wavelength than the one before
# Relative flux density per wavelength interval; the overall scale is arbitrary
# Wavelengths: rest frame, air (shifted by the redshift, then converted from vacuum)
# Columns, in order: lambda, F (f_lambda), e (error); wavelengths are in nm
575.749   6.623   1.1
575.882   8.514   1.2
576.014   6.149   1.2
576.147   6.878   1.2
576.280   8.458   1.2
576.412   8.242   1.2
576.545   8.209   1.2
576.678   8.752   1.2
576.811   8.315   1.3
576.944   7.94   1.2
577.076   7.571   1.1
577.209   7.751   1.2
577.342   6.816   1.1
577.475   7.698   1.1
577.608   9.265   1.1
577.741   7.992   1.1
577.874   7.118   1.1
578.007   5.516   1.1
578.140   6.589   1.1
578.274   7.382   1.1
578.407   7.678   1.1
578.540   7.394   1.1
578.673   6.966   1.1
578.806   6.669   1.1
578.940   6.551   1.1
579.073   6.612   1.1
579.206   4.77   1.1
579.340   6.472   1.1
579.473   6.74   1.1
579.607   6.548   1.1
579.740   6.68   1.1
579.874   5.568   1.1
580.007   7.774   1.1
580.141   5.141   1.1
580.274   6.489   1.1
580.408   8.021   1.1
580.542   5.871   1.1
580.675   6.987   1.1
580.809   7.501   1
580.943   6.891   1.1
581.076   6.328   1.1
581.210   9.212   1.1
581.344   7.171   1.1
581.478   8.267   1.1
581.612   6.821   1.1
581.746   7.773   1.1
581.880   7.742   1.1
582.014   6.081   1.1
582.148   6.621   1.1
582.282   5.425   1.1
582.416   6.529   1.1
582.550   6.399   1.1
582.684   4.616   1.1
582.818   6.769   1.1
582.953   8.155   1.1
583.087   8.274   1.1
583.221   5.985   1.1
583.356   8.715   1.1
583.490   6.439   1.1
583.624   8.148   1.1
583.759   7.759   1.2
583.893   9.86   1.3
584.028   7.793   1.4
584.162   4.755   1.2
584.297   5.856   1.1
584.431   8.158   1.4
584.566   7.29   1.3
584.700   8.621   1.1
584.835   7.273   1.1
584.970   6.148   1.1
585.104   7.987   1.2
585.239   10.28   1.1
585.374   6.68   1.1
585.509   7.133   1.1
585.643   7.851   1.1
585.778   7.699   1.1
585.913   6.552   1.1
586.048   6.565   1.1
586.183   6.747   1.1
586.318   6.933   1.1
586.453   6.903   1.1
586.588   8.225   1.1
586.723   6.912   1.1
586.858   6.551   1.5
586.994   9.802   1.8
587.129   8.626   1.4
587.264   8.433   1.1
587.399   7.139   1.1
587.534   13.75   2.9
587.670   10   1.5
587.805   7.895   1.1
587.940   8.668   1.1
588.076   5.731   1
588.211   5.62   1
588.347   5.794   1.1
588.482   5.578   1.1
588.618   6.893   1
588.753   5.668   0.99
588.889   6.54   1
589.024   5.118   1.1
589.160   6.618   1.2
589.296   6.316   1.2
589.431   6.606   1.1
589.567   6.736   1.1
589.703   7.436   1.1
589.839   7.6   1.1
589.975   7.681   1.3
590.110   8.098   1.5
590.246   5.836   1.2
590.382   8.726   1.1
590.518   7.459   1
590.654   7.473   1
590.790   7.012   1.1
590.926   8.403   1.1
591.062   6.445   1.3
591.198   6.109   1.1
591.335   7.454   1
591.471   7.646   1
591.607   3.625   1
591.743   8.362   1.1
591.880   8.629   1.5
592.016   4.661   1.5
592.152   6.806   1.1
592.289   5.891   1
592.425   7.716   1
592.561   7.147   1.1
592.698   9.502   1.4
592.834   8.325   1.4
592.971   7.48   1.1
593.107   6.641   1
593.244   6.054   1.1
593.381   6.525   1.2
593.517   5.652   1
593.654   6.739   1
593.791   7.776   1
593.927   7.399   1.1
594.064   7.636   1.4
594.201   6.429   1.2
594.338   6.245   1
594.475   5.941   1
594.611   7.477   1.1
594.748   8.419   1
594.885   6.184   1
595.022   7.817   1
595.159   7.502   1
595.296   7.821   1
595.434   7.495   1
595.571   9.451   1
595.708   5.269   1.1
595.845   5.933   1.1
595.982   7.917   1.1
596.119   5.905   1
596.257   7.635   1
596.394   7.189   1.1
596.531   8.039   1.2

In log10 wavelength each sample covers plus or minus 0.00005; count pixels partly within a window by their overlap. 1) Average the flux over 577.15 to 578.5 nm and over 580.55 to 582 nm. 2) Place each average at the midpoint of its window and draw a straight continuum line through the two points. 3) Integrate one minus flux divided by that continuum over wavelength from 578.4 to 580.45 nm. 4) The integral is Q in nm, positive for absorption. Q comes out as 0.218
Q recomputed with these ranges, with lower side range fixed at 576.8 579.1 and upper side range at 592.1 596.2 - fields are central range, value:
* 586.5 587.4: -0.10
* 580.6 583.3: 0.10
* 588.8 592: 0.07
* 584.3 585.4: -0.08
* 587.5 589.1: 0.01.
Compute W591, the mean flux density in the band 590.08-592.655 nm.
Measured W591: 7.03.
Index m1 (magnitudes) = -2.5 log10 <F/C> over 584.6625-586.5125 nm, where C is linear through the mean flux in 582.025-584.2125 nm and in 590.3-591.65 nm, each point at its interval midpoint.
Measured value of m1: -0.05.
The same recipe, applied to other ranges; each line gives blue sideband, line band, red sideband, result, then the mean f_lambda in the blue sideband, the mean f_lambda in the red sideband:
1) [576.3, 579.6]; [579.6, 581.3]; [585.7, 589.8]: 0.06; 7.29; 7.27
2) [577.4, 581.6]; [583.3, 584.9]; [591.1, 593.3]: -0.09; 6.96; 7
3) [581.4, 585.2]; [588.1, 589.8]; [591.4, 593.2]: 0.14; 7.18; 7.1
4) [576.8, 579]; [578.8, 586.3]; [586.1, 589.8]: 0.04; 7.34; 7.3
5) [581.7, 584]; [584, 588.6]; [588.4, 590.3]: -0.10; 7.14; 6.63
